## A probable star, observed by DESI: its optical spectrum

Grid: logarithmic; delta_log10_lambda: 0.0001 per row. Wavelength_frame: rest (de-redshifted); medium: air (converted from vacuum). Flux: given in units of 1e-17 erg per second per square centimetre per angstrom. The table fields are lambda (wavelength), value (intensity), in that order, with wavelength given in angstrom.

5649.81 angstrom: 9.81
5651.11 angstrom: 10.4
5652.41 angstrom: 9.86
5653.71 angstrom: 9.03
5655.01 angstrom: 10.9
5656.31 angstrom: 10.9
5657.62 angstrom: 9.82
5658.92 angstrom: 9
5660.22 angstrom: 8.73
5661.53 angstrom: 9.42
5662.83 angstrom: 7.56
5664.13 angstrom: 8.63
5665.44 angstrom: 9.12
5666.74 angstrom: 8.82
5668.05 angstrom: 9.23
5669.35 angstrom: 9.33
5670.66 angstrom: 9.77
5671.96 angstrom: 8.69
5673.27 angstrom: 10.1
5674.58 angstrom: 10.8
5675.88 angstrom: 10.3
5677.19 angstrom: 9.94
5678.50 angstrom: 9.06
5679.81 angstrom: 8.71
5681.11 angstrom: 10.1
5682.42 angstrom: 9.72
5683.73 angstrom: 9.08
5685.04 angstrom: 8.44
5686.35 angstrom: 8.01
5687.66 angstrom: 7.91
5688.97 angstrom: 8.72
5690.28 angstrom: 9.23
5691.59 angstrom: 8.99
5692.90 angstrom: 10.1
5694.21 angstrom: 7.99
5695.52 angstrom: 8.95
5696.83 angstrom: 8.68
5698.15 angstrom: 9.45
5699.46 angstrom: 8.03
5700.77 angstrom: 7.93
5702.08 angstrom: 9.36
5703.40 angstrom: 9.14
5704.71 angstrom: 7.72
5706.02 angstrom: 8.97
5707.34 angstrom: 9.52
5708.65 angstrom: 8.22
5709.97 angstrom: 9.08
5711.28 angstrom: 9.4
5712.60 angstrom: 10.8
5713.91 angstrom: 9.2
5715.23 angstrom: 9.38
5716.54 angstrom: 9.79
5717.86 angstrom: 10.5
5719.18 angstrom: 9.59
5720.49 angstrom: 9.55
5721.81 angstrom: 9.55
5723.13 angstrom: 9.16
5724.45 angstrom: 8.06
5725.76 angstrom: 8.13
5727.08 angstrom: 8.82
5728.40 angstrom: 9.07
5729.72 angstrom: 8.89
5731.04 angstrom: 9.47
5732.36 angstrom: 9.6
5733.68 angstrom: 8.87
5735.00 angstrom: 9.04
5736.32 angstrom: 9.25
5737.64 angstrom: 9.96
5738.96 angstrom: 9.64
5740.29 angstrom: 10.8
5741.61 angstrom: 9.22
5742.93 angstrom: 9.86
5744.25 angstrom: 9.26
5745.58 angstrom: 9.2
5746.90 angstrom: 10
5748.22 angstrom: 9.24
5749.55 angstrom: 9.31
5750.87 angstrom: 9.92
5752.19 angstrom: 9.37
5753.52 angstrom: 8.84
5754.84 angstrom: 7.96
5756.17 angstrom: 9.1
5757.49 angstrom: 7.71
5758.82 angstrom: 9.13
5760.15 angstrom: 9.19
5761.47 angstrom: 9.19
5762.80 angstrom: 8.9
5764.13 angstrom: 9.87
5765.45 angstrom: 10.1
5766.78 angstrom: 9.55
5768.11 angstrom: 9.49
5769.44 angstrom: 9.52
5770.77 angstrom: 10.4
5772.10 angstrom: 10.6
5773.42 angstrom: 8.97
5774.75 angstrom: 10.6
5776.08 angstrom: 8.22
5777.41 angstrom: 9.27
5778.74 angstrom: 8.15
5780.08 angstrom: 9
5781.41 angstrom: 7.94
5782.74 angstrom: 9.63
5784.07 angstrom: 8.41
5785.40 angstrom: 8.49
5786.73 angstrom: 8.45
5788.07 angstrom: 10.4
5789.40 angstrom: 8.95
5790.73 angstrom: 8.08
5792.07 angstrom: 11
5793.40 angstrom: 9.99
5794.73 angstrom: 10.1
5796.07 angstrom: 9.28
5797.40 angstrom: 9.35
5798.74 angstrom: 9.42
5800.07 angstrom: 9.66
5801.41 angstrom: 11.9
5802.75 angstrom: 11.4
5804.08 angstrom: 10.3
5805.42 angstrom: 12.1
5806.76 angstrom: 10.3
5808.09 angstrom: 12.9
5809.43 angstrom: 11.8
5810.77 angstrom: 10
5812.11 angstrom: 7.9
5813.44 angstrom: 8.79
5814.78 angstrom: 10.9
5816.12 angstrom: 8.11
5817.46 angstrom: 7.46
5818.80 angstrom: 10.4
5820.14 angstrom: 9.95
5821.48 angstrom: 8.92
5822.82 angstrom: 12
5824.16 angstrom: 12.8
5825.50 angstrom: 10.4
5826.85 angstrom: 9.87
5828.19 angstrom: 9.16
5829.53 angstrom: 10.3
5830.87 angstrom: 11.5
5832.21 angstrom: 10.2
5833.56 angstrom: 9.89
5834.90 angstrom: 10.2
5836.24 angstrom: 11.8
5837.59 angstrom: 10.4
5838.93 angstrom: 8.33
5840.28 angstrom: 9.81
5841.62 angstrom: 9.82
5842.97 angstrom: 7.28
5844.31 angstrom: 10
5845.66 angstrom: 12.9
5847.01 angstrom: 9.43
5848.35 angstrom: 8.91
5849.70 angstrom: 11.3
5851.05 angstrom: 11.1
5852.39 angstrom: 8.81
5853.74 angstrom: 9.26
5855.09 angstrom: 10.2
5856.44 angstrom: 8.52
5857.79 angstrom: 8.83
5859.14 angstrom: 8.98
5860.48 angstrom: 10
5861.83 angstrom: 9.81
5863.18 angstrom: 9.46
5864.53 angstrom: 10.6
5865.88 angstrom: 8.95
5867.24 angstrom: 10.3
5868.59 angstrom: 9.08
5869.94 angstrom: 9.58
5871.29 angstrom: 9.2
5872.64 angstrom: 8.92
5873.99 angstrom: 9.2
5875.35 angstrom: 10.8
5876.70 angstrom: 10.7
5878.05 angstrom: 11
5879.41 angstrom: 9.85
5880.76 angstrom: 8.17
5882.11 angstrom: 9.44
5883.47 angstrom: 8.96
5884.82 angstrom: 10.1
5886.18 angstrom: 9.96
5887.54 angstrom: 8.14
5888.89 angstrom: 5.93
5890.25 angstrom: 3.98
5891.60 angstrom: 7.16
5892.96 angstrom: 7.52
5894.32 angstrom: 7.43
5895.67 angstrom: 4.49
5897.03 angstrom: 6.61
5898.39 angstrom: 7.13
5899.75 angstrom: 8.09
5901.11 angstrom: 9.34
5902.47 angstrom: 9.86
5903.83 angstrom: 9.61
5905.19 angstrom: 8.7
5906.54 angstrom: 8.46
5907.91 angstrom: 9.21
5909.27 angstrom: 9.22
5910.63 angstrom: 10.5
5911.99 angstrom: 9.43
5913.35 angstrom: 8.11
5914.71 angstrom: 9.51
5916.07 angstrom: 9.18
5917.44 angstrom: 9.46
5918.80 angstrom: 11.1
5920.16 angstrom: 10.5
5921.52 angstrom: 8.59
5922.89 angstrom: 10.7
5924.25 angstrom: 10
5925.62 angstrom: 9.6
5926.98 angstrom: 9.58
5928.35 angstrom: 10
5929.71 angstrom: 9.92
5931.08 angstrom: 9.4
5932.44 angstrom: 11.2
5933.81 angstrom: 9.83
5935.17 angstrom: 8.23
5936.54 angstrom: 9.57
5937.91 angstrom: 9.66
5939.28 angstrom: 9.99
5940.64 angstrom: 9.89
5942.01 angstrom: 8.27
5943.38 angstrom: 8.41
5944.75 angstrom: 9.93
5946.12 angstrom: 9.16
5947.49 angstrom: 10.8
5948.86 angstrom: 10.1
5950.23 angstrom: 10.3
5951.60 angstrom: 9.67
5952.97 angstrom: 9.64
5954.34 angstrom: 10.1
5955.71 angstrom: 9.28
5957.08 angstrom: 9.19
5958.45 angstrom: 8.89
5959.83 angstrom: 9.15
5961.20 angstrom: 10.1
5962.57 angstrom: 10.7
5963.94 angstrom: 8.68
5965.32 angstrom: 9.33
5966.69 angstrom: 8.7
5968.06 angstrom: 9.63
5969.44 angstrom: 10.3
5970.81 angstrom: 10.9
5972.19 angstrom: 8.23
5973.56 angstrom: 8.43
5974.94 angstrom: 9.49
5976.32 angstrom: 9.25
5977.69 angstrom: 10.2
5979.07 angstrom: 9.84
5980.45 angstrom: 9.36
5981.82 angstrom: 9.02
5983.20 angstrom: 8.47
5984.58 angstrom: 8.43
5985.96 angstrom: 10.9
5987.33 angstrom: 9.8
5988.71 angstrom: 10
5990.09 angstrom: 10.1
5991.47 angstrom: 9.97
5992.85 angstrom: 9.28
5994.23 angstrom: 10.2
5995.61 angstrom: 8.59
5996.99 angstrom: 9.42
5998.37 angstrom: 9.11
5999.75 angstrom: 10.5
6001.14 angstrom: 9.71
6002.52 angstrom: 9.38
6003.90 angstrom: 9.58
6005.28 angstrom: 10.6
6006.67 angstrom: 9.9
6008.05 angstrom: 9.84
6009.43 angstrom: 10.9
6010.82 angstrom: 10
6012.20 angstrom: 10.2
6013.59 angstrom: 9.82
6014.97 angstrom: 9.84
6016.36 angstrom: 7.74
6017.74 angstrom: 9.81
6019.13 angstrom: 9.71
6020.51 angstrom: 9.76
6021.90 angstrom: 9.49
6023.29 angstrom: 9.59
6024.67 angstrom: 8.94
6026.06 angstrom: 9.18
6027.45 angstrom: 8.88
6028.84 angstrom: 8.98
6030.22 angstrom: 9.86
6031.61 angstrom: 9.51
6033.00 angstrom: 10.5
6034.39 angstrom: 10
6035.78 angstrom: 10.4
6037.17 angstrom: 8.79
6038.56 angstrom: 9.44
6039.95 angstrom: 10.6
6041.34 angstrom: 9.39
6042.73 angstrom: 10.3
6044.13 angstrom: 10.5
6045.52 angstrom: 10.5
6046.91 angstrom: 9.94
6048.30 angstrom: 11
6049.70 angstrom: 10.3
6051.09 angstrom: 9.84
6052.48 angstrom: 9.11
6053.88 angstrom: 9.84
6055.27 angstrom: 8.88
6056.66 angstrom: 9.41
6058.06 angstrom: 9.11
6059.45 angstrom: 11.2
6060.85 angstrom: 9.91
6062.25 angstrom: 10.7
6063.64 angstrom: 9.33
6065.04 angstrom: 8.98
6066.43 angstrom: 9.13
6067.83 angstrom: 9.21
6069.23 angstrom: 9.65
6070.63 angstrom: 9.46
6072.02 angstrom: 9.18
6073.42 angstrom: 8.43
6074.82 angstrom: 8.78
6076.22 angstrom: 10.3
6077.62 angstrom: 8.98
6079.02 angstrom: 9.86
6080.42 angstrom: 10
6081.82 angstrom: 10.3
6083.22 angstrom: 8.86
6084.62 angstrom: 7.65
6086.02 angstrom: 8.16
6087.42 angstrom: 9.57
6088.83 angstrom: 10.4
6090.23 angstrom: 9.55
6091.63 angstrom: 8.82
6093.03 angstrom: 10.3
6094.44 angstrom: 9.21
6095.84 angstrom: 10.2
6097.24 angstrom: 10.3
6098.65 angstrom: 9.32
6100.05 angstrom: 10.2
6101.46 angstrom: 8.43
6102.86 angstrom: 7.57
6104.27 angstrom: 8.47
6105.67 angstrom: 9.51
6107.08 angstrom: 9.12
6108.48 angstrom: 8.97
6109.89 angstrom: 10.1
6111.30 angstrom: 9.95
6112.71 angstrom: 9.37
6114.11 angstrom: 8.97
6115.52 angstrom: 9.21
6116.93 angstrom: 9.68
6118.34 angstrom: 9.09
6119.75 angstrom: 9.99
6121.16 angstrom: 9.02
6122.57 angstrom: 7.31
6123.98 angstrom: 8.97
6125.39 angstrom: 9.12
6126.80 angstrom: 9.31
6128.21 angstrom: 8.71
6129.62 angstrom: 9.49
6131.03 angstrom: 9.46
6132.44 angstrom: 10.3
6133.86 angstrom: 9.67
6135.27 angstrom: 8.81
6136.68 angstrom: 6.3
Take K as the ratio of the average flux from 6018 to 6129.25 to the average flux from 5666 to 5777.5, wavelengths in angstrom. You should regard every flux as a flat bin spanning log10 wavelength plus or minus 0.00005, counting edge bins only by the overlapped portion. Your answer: 1.0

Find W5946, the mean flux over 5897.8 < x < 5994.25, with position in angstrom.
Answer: 9.52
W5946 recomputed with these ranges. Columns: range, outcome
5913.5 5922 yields 9.66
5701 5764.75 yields 9.24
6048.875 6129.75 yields 9.36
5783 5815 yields 9.98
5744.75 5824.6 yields 9.62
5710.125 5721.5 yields 9.74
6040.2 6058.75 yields 9.87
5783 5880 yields 9.92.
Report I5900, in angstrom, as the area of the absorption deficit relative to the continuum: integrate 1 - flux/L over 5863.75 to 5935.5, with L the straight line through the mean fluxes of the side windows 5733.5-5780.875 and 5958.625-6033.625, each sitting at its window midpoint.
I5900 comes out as 3.2 angstrom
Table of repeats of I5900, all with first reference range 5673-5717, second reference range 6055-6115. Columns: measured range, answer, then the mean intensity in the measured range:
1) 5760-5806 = -2.0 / 9.6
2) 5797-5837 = -4.8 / 10.3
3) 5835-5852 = -1.5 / 10.1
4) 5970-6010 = -1.3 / 9.63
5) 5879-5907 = 3.8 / 8.03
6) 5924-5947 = -0.7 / 9.57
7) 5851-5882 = -1.2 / 9.59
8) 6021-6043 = -0.6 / 9.6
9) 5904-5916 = 0.1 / 9.17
